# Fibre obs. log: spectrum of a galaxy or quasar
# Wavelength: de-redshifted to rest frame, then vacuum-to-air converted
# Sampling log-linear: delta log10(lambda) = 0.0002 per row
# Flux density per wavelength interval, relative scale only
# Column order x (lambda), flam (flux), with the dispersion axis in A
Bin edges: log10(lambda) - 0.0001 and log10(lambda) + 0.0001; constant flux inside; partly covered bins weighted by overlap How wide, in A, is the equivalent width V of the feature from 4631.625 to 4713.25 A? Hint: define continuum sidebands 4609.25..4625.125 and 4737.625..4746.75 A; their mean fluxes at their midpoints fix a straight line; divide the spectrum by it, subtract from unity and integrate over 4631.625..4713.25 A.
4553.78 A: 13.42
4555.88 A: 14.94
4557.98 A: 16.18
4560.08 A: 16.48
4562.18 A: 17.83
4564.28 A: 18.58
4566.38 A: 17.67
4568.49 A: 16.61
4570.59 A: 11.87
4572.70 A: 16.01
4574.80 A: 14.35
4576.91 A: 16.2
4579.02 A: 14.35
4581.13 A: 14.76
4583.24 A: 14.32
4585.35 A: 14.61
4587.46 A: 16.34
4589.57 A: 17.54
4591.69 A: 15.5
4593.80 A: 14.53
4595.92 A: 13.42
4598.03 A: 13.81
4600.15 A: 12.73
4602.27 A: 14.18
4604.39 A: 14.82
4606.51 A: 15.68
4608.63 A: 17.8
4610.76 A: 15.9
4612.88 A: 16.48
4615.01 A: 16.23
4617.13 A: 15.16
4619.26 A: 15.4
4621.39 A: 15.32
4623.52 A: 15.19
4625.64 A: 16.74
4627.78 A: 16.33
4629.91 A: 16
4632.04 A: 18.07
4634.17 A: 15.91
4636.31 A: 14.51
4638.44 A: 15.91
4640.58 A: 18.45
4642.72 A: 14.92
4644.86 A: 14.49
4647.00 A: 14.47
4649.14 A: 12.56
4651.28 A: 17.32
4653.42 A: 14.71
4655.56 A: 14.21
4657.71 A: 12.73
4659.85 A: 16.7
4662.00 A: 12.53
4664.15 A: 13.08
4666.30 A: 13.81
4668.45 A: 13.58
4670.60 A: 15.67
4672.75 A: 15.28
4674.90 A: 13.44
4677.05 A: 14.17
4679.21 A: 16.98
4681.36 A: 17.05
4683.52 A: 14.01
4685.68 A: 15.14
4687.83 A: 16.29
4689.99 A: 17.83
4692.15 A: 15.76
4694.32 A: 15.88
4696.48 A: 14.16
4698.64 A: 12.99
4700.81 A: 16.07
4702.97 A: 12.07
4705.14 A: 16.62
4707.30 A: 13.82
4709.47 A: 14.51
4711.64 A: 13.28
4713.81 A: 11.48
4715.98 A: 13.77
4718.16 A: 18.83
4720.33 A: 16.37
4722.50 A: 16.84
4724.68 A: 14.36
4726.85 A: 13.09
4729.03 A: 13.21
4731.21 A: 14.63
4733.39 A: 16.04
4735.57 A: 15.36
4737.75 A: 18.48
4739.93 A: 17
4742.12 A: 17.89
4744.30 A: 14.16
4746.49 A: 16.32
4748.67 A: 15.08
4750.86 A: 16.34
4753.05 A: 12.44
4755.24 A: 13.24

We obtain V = 6.1 A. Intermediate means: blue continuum 15.8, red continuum 16.6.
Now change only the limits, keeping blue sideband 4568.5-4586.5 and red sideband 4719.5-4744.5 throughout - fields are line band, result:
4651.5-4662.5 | 0.5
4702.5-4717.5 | 1.6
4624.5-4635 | -1.1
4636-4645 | -0.5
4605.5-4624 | -1.2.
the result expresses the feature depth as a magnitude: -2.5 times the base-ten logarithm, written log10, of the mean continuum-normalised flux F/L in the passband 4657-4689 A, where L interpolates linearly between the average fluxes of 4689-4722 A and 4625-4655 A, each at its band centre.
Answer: 0.041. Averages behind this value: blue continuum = 15.7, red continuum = 14.9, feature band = 14.7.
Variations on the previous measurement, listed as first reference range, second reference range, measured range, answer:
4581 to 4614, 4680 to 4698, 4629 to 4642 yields -0.07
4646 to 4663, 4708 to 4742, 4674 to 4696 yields -0.06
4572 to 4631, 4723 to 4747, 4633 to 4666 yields 0.04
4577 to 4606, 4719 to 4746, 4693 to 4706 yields 0.06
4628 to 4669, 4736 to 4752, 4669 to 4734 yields 0.06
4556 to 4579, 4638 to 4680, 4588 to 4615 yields 0.02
